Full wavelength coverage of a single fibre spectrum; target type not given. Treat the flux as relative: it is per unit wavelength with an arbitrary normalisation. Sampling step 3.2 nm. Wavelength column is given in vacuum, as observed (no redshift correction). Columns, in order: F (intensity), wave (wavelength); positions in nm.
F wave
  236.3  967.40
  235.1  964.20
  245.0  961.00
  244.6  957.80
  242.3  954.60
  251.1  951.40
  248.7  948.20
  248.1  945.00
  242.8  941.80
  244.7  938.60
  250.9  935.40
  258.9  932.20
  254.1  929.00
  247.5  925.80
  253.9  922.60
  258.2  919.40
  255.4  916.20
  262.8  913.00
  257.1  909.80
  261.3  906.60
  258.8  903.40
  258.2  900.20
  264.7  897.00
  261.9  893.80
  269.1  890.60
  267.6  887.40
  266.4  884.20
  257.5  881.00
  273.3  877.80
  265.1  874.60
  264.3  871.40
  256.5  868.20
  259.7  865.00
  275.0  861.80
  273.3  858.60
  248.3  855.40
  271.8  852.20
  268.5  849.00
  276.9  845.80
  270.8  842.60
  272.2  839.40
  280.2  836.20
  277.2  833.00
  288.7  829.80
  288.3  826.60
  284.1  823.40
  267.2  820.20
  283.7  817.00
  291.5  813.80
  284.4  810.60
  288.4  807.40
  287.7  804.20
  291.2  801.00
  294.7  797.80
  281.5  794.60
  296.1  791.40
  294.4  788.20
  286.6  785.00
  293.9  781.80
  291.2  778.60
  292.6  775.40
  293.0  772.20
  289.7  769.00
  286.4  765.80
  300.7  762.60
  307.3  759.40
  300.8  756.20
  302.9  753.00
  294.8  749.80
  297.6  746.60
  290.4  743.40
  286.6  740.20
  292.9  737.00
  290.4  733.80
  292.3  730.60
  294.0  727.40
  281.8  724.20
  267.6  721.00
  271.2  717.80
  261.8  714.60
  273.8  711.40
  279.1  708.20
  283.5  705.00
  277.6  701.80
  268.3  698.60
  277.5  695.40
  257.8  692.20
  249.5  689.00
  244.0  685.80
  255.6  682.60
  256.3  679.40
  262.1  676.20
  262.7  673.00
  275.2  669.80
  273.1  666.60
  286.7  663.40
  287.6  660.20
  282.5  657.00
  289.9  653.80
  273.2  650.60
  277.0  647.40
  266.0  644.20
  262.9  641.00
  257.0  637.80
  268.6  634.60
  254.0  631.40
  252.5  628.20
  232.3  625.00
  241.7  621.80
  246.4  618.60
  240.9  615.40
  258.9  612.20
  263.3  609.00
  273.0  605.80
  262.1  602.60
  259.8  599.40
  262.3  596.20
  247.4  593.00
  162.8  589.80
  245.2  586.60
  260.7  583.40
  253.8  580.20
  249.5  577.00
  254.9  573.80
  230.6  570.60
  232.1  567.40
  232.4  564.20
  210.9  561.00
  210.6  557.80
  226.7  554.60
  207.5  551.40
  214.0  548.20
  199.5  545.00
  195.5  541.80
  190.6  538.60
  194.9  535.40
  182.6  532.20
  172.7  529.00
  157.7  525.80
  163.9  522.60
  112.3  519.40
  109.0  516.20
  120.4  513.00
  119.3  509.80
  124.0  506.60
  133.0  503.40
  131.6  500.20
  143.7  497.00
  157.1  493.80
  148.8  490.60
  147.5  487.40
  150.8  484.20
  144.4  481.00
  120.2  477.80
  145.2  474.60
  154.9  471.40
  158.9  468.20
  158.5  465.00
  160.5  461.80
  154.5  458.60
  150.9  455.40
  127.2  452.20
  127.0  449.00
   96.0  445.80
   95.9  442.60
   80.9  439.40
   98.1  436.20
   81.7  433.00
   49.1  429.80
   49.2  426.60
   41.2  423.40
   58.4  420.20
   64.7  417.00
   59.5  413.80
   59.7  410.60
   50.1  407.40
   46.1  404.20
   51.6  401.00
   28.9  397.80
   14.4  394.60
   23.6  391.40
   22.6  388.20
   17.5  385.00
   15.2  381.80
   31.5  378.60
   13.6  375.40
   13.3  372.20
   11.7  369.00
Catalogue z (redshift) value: 0.00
